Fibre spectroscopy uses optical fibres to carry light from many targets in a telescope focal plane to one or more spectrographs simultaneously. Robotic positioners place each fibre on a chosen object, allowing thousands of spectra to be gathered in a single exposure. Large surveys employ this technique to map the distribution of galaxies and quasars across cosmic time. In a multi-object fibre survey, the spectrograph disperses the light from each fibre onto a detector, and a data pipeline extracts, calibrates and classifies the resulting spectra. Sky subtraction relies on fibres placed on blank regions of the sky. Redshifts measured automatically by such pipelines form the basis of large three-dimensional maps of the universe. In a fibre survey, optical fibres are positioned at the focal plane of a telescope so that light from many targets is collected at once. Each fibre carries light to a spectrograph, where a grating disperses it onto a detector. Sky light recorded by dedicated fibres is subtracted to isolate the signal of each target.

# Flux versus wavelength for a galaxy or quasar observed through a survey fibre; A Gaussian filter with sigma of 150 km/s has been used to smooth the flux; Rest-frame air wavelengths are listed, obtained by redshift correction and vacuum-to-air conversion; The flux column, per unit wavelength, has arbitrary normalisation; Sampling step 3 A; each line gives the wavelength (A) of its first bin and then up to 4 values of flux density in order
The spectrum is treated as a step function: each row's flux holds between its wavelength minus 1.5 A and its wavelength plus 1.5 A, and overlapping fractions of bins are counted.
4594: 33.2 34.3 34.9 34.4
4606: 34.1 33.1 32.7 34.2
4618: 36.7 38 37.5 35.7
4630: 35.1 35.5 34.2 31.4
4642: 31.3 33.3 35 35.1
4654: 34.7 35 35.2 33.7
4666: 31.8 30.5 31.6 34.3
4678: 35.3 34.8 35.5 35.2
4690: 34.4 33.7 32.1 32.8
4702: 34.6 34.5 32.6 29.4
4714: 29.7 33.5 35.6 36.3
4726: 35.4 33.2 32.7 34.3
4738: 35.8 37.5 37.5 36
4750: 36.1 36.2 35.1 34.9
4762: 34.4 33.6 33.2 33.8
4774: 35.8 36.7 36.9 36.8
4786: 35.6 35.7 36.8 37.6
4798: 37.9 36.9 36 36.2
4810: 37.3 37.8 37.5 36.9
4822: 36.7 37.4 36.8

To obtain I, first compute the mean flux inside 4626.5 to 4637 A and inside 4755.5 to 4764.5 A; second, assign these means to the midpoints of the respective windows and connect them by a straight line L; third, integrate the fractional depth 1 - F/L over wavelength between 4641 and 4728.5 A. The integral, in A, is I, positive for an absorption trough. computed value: 3.1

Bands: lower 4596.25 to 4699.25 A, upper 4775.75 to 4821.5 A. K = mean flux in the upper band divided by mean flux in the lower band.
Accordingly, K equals 1.08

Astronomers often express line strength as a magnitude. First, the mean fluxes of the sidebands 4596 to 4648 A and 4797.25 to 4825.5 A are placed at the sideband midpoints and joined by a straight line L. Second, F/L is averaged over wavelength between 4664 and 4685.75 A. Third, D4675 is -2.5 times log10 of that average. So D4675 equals 0.06 mag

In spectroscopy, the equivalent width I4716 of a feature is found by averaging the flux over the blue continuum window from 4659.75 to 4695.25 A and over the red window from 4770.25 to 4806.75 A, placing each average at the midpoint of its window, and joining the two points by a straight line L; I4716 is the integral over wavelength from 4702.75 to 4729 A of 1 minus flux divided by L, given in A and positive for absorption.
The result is 1.0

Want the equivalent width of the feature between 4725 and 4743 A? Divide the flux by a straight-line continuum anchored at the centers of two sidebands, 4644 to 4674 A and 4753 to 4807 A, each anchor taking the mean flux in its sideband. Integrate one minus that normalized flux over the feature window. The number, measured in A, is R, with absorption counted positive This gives 0.04 A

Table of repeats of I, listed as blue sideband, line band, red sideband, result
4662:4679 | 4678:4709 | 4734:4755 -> -0.3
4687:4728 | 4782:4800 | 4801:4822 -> -0.2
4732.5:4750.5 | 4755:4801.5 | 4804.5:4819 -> 1.1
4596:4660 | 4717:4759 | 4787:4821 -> 0.7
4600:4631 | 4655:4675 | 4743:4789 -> 1.2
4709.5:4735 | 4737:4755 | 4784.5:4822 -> -1.1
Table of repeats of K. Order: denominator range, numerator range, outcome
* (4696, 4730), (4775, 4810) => 1.10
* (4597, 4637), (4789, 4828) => 1.06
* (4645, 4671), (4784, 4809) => 1.08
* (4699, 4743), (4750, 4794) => 1.04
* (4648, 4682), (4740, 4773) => 1.04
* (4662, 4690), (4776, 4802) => 1.09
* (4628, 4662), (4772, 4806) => 1.07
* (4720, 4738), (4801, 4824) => 1.07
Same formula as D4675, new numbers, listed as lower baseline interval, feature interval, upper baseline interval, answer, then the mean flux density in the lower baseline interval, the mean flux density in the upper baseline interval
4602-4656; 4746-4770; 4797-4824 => 0.04 mag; 34.6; 37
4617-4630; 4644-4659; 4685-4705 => 0.03 mag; 36.8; 33.9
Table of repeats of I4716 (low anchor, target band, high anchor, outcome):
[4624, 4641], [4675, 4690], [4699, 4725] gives -0.6 A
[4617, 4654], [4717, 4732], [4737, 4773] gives 0.2 A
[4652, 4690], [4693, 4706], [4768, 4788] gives 0.4 A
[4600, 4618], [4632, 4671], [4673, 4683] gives 1.0 A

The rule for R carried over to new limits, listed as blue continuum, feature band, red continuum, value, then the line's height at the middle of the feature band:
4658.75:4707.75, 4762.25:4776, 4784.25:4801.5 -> 0.7 A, 36.1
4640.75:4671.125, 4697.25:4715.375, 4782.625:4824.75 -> 1.2 A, 34.7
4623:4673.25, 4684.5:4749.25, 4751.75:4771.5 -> 0.1 A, 34.2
